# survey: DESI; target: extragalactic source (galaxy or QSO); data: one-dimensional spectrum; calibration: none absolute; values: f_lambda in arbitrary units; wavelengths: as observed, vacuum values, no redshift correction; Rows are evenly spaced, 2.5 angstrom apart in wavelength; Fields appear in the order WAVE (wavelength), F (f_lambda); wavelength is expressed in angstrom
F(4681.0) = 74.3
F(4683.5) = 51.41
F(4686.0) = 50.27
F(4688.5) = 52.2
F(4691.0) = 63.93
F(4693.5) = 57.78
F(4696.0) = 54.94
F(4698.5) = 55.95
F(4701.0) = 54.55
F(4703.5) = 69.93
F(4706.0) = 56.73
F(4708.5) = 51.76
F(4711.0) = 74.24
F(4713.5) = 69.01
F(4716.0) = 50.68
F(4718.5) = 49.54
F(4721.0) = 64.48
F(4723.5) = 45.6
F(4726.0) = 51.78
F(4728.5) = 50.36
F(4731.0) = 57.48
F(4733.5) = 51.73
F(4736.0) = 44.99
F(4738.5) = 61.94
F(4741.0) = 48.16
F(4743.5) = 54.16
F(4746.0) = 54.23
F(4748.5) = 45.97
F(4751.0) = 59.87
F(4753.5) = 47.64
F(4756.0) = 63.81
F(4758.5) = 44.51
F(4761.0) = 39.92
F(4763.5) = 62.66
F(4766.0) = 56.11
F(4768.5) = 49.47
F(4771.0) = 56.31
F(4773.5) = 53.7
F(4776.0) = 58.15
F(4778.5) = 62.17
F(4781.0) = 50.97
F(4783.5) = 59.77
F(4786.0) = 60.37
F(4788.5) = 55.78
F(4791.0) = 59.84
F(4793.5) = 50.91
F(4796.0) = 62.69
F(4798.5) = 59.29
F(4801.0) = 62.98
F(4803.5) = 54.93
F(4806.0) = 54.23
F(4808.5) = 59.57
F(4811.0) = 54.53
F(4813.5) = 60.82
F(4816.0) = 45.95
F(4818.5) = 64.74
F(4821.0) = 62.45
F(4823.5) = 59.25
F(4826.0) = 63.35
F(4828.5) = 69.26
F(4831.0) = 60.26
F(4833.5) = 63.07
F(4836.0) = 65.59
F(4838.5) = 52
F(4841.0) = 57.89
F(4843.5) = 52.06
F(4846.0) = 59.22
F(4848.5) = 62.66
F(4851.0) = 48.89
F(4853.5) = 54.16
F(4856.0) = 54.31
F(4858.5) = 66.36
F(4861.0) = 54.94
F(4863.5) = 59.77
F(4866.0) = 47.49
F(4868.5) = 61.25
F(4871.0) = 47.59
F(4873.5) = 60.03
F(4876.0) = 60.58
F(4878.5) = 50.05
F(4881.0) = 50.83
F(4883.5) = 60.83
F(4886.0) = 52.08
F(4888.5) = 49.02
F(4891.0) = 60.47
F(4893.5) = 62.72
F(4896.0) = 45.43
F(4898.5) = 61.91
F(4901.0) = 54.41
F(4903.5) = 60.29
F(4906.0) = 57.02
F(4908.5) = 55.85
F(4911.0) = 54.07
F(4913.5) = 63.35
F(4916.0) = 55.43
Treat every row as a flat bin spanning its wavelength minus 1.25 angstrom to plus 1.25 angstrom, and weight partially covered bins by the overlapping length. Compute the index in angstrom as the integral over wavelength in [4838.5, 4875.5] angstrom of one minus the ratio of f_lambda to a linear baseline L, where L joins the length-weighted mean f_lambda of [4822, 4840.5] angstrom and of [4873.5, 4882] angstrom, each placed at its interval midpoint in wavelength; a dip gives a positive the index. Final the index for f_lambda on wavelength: 1.1 angstrom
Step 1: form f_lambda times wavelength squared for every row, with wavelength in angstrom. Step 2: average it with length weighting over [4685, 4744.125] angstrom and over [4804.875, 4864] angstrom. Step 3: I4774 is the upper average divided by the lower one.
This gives 1.10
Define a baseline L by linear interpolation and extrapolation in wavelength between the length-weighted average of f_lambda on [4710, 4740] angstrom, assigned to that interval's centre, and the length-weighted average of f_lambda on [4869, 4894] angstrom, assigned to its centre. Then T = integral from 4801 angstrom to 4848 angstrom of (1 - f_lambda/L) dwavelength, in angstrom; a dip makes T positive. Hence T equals -2.96 angstrom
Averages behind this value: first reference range 55.8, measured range 59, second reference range 55.4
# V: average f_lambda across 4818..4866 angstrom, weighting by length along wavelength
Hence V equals 59.1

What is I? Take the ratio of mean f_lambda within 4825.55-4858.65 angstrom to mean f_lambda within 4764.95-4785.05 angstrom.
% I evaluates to 1.05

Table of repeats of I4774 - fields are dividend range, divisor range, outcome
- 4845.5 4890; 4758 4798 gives 1.04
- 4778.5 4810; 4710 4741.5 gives 1.07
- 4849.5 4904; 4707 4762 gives 1.10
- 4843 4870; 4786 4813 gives 1.00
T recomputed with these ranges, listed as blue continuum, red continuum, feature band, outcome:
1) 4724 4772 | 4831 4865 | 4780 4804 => -1.33 angstrom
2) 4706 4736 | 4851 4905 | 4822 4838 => -2.06 angstrom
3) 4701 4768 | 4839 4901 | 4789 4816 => -1.00 angstrom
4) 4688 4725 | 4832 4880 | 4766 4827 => -0.26 angstrom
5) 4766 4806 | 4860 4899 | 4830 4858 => -0.80 angstrom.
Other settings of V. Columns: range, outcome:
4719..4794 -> 54.1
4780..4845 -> 58.6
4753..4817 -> 55.8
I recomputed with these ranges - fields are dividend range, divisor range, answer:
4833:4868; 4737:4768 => 1.07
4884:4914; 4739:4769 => 1.07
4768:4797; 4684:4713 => 0.97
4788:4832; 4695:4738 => 1.05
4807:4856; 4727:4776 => 1.11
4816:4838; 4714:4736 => 1.18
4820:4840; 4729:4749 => 1.18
